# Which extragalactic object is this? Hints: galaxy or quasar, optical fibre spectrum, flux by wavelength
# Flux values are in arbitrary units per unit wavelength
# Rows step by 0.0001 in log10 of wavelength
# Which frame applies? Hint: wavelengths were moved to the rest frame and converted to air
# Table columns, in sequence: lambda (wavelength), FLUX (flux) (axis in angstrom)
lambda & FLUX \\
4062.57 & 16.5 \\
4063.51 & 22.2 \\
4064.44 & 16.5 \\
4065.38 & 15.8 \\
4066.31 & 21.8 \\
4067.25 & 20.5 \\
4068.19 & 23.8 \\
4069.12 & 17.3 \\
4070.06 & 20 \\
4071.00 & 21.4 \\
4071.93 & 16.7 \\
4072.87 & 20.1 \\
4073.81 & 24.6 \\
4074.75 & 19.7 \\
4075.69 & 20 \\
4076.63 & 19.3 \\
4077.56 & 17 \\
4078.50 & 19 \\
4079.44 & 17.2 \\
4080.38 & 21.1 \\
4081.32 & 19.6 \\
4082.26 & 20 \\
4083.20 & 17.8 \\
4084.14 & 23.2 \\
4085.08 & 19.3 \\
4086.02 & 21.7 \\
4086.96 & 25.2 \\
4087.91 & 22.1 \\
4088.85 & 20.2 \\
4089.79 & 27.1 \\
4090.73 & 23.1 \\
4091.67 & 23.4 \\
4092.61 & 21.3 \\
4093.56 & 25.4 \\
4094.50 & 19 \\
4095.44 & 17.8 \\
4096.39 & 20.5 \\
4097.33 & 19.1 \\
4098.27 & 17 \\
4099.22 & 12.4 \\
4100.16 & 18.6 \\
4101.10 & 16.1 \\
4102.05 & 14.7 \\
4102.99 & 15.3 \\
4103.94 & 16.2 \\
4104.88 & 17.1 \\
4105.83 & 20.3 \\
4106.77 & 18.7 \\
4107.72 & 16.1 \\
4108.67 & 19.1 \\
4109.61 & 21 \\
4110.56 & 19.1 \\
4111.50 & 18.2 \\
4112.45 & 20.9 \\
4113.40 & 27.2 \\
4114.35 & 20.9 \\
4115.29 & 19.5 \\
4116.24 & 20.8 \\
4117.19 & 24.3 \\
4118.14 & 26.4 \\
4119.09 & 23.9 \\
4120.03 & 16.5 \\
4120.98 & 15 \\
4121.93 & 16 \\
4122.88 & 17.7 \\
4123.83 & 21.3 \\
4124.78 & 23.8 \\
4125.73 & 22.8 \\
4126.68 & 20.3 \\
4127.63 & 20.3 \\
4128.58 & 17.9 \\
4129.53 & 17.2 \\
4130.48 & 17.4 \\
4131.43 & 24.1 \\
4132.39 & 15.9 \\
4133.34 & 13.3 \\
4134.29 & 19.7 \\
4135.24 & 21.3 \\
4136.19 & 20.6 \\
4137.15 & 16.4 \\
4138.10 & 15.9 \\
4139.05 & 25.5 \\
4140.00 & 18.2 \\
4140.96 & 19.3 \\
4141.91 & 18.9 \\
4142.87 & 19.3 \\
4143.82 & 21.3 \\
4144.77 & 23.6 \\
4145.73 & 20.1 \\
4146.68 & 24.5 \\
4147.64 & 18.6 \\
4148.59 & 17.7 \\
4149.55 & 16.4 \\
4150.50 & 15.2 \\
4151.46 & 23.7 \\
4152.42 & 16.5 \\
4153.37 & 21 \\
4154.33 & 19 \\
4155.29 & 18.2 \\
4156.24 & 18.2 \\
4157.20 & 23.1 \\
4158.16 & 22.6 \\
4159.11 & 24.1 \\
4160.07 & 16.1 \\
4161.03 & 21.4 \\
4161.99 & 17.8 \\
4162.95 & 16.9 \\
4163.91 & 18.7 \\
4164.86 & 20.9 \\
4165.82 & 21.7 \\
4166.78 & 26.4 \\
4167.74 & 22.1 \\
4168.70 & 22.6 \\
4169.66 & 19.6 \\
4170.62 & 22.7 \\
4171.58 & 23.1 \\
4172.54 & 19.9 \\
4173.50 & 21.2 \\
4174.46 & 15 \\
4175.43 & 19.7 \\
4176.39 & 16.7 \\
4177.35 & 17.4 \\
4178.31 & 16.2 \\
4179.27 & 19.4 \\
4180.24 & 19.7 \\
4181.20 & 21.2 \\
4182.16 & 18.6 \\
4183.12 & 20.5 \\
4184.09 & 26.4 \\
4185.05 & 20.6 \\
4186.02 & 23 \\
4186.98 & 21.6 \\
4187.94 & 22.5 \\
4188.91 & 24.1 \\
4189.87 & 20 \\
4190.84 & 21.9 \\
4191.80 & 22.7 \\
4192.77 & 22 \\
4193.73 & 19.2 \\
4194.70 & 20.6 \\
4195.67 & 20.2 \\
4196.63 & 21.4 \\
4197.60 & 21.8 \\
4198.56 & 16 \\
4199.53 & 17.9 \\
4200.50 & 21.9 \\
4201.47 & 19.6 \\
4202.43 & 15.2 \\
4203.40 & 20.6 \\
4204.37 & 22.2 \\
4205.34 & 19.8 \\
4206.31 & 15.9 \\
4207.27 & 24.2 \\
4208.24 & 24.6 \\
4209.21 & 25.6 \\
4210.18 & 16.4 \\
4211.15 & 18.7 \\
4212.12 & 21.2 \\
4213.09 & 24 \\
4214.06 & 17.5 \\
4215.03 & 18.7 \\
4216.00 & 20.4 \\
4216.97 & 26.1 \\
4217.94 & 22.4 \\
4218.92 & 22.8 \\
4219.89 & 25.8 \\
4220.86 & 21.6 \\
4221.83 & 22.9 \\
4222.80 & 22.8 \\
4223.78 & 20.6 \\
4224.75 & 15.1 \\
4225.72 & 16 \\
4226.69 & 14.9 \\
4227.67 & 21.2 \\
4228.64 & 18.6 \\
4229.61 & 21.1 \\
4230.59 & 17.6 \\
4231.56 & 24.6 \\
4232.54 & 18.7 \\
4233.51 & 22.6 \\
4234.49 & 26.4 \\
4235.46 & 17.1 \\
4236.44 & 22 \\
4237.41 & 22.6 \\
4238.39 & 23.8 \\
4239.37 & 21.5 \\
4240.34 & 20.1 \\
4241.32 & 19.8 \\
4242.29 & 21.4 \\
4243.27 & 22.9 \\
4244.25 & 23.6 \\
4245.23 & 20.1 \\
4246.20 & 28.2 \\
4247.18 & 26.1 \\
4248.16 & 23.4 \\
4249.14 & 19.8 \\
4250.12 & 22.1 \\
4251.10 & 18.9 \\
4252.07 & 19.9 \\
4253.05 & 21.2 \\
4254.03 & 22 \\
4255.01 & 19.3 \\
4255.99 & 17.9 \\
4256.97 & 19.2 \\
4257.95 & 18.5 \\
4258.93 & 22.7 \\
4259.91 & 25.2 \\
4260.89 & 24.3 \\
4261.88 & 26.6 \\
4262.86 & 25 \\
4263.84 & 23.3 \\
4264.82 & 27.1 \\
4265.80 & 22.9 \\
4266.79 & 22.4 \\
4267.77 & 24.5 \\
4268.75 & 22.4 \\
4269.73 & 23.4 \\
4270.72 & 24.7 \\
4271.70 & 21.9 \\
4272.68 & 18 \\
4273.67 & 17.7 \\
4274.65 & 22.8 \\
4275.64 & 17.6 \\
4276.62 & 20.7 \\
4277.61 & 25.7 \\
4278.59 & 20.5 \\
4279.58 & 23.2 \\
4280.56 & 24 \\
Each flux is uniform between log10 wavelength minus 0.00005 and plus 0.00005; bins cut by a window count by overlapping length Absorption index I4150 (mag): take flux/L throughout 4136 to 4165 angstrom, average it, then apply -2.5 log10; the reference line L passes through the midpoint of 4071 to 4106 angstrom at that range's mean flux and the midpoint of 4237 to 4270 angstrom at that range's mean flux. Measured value 0.06 mag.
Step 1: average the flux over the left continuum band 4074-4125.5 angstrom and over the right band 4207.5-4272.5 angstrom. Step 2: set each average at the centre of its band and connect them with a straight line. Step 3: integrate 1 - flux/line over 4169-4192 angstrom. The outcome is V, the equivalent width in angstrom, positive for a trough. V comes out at 0.5 angstrom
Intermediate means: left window 19.9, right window 21.8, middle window 20.6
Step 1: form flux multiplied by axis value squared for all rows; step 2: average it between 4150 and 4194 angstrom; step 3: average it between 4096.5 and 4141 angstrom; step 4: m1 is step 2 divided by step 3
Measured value 1.1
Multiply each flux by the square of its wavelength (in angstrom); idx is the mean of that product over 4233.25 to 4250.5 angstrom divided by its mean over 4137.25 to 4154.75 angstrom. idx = 1.19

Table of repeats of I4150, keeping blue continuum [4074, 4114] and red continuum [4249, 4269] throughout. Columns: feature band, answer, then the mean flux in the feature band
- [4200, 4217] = 0.05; 20.6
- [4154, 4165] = 0.05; 19.7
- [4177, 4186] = 0.05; 20.2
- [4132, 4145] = 0.07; 19.2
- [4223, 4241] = 0.08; 20.3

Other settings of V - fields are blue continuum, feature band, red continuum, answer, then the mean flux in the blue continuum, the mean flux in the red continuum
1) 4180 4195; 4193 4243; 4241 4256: 2.35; 21.6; 21.8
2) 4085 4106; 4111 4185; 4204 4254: 1.01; 19.7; 21.3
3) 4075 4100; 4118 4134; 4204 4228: 0.95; 20.3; 20.8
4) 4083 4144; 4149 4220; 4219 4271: 1.31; 19.8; 21.8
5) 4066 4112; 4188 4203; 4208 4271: 0.55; 19.7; 21.7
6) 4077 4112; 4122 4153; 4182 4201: 1.13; 19.5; 21.2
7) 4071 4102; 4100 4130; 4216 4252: 1.29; 20.1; 21.5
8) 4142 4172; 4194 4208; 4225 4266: 0.75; 20.4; 21.6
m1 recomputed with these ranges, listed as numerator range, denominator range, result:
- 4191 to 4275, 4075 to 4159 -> 1.14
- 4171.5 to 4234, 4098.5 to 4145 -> 1.10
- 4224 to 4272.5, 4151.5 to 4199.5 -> 1.10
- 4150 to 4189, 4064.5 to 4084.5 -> 1.08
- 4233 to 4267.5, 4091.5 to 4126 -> 1.22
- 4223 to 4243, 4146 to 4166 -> 1.08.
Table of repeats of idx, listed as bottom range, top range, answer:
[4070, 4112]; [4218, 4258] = 1.16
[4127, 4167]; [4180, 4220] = 1.10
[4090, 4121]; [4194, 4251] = 1.13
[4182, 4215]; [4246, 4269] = 1.11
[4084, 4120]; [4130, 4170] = 1.00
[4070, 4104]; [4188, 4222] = 1.12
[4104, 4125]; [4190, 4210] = 1.07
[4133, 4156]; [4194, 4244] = 1.11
